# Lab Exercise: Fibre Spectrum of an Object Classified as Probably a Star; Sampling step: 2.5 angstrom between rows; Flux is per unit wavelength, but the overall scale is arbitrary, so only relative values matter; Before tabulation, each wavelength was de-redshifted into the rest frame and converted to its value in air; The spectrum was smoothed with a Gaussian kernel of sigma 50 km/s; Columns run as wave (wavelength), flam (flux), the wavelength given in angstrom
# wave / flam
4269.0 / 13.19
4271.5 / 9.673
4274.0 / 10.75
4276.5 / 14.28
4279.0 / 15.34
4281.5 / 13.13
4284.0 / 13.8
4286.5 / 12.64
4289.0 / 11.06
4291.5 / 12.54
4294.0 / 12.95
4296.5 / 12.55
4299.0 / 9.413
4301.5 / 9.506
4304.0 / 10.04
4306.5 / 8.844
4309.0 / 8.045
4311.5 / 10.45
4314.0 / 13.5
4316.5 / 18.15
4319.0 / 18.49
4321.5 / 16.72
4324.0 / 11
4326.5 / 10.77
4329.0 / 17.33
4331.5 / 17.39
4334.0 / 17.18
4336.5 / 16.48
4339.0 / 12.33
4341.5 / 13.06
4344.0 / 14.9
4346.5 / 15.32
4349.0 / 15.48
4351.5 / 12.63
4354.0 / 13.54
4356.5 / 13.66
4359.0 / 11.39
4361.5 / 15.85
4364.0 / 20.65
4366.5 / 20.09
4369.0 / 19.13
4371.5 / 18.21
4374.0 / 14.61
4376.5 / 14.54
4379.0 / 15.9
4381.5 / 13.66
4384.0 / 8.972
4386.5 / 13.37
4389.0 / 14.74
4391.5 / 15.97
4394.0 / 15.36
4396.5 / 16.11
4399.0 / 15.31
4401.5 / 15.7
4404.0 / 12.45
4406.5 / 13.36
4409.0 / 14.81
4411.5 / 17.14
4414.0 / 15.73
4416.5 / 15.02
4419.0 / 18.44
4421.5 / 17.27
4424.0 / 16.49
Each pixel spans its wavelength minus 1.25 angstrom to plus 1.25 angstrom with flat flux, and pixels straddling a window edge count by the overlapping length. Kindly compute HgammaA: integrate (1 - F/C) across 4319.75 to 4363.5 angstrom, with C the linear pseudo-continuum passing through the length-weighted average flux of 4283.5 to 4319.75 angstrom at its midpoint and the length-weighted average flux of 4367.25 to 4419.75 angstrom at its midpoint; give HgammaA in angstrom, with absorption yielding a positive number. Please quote -3.92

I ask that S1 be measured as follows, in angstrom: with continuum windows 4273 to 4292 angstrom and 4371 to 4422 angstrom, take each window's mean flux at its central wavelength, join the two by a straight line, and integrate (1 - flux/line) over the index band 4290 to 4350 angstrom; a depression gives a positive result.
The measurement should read 1.2 angstrom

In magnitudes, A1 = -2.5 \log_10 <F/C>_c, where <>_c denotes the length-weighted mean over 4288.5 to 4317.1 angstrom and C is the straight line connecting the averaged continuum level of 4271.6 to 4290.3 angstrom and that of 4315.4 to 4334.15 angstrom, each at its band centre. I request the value 0.26 mag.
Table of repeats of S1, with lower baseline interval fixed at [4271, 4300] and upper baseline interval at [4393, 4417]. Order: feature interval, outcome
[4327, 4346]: -2.5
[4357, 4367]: -1.7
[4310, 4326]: -1.5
